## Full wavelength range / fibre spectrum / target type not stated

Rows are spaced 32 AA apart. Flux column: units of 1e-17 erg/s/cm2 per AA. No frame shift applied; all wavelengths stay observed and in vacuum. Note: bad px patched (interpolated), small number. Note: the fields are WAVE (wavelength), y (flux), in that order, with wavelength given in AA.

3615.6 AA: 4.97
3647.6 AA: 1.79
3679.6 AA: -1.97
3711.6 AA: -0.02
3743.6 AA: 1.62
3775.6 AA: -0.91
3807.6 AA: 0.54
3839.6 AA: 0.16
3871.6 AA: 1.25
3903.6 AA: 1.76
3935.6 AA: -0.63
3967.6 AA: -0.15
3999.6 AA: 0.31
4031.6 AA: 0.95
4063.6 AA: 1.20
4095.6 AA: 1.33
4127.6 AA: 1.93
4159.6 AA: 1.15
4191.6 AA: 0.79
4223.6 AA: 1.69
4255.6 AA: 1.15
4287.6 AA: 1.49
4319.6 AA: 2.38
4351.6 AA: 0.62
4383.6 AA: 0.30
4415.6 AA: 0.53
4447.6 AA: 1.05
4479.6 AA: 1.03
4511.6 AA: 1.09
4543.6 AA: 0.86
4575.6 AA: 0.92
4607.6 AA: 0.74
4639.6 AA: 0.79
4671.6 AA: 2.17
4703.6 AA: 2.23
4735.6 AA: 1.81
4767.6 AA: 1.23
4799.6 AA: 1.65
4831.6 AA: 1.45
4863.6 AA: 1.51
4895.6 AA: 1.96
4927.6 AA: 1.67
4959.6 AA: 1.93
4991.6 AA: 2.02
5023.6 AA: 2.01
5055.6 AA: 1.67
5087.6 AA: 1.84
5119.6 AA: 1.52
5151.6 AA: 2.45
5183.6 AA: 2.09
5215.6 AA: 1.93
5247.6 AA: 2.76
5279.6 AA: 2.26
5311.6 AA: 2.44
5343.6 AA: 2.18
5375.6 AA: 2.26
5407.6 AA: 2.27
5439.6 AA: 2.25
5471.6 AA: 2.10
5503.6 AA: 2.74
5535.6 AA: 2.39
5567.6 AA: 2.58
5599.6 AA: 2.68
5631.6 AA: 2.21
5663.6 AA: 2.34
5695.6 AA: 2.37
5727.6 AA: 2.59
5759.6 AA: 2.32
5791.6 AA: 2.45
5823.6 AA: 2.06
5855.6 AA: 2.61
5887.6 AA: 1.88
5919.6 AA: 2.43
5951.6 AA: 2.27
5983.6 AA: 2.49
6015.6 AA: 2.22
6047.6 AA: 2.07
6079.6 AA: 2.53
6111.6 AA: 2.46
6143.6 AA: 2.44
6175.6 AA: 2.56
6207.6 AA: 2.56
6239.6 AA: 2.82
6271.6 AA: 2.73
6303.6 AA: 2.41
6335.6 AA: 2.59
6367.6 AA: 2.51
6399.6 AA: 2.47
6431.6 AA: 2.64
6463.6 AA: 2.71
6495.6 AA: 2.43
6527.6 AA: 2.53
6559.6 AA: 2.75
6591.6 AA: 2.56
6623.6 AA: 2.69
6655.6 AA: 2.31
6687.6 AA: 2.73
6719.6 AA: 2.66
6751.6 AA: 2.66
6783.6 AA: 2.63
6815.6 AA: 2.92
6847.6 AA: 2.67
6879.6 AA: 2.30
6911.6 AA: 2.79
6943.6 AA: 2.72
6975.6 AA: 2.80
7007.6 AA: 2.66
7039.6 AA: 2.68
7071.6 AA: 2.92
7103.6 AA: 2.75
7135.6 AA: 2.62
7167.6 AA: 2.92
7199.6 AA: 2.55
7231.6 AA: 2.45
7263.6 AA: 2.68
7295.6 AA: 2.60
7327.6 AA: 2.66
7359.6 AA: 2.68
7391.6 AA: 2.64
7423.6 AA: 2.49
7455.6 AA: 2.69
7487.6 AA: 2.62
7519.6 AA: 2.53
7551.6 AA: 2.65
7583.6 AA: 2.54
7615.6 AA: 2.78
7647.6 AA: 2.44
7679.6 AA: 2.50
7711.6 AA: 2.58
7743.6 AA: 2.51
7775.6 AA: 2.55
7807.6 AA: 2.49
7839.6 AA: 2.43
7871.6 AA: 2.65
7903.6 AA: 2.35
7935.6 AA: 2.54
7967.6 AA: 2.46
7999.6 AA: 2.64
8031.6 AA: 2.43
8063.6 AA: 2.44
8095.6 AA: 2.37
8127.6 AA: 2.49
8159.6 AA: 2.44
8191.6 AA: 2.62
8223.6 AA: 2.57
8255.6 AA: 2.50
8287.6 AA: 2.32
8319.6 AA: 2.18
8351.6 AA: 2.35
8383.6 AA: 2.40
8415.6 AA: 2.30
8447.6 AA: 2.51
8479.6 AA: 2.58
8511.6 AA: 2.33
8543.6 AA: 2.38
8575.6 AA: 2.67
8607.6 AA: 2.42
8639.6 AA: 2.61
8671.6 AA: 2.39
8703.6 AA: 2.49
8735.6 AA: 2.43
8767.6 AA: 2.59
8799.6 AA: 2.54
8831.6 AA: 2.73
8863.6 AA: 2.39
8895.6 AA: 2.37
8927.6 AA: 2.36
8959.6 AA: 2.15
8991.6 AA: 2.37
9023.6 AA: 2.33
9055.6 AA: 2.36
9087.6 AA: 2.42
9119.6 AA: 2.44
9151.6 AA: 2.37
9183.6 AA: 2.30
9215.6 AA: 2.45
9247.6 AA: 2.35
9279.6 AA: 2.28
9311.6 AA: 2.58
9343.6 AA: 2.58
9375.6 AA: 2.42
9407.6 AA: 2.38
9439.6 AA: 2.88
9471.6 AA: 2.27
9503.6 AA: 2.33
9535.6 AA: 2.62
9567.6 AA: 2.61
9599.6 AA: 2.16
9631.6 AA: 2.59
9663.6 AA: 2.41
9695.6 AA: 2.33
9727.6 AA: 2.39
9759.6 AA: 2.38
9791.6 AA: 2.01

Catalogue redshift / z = 0.167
